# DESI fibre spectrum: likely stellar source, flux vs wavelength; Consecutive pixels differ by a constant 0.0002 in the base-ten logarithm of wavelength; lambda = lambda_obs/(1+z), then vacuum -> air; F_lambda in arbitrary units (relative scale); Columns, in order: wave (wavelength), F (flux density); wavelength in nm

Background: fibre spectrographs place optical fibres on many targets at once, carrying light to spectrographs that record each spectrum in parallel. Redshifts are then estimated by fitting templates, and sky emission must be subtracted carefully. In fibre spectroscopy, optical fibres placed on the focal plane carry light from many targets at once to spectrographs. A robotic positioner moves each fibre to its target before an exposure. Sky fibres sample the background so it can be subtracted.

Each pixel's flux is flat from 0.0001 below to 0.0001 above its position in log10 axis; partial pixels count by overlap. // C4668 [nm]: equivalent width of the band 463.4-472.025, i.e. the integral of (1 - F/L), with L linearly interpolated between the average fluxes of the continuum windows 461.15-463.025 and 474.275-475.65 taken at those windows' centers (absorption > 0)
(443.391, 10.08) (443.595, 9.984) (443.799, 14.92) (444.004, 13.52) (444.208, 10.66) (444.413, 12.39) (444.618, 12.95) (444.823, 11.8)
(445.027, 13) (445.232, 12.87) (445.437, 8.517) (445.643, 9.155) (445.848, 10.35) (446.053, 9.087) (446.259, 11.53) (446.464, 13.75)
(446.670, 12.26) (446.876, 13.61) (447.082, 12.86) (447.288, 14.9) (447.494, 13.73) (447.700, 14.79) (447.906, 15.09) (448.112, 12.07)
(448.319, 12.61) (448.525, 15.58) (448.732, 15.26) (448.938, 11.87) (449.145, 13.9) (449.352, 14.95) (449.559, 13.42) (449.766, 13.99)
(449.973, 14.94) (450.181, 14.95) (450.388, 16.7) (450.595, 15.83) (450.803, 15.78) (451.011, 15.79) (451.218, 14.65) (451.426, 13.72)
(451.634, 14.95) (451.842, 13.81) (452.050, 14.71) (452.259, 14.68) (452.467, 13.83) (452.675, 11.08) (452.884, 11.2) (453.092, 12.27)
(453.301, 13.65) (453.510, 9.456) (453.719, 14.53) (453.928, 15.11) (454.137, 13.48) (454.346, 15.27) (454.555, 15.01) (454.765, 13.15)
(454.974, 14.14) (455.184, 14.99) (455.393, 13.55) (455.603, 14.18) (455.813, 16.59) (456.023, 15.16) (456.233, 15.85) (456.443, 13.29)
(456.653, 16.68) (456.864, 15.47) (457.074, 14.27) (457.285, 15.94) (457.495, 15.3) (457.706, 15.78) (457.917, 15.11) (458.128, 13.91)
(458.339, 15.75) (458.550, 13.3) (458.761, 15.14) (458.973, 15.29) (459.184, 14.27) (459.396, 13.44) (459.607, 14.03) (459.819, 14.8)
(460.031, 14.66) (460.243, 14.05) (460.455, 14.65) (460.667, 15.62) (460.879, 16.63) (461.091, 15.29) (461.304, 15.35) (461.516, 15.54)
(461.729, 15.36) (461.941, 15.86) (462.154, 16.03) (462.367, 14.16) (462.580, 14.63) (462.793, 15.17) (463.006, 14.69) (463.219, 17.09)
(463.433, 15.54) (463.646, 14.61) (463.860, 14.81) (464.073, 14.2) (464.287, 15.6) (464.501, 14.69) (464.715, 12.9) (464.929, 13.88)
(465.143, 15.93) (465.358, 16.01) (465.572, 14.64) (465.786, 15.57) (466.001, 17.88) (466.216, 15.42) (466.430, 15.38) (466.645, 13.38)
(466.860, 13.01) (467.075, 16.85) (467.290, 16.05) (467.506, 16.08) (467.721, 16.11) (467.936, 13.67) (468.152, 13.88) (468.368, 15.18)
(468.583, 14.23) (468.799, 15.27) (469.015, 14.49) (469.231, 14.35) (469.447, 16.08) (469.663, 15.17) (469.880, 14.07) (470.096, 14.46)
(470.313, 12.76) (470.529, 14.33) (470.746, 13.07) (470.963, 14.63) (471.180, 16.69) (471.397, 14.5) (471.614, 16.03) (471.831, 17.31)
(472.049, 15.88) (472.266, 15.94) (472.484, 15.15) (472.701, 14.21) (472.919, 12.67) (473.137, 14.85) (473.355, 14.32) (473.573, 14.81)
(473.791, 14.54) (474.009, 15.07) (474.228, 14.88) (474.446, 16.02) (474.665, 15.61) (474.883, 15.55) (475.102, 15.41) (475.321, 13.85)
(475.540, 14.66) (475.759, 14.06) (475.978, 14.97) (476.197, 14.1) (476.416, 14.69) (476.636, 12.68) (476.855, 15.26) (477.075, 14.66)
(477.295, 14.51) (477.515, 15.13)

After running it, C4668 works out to 0.13 nm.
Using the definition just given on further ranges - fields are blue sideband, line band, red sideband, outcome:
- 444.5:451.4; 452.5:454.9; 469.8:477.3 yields 0.101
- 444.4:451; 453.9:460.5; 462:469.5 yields -0.231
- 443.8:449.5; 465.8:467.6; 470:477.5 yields -0.159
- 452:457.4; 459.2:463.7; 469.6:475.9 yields -0.217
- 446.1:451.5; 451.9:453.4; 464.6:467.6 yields 0.134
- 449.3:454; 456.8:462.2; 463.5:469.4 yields -0.173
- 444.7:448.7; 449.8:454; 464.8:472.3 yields -0.295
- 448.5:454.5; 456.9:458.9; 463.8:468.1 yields -0.059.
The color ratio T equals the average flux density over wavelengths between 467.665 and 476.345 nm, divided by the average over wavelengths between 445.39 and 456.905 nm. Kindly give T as 1.1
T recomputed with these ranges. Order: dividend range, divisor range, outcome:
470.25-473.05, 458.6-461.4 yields 1.00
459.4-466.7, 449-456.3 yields 1.06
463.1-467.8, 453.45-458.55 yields 1.04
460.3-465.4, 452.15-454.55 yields 1.15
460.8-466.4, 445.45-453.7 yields 1.14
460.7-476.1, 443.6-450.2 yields 1.16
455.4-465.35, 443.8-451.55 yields 1.12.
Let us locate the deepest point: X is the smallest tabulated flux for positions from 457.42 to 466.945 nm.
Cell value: 12.9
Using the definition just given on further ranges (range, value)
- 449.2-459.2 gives 9.456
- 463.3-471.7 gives 12.76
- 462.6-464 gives 14.61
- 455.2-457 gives 13.29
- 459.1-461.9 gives 13.44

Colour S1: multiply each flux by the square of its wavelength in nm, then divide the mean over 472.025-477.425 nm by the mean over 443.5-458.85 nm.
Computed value 1.2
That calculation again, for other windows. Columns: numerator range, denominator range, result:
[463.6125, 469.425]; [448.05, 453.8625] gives 1.15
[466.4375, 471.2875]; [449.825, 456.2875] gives 1.11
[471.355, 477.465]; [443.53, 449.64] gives 1.32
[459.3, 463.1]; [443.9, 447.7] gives 1.32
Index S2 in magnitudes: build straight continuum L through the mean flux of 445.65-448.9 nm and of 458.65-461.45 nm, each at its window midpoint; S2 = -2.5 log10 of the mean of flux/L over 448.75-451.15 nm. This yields -0.10 mag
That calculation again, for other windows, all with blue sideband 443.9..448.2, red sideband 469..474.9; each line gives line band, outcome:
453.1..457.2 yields -0.089 mag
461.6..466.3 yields -0.082 mag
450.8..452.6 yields -0.131 mag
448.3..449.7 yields -0.115 mag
